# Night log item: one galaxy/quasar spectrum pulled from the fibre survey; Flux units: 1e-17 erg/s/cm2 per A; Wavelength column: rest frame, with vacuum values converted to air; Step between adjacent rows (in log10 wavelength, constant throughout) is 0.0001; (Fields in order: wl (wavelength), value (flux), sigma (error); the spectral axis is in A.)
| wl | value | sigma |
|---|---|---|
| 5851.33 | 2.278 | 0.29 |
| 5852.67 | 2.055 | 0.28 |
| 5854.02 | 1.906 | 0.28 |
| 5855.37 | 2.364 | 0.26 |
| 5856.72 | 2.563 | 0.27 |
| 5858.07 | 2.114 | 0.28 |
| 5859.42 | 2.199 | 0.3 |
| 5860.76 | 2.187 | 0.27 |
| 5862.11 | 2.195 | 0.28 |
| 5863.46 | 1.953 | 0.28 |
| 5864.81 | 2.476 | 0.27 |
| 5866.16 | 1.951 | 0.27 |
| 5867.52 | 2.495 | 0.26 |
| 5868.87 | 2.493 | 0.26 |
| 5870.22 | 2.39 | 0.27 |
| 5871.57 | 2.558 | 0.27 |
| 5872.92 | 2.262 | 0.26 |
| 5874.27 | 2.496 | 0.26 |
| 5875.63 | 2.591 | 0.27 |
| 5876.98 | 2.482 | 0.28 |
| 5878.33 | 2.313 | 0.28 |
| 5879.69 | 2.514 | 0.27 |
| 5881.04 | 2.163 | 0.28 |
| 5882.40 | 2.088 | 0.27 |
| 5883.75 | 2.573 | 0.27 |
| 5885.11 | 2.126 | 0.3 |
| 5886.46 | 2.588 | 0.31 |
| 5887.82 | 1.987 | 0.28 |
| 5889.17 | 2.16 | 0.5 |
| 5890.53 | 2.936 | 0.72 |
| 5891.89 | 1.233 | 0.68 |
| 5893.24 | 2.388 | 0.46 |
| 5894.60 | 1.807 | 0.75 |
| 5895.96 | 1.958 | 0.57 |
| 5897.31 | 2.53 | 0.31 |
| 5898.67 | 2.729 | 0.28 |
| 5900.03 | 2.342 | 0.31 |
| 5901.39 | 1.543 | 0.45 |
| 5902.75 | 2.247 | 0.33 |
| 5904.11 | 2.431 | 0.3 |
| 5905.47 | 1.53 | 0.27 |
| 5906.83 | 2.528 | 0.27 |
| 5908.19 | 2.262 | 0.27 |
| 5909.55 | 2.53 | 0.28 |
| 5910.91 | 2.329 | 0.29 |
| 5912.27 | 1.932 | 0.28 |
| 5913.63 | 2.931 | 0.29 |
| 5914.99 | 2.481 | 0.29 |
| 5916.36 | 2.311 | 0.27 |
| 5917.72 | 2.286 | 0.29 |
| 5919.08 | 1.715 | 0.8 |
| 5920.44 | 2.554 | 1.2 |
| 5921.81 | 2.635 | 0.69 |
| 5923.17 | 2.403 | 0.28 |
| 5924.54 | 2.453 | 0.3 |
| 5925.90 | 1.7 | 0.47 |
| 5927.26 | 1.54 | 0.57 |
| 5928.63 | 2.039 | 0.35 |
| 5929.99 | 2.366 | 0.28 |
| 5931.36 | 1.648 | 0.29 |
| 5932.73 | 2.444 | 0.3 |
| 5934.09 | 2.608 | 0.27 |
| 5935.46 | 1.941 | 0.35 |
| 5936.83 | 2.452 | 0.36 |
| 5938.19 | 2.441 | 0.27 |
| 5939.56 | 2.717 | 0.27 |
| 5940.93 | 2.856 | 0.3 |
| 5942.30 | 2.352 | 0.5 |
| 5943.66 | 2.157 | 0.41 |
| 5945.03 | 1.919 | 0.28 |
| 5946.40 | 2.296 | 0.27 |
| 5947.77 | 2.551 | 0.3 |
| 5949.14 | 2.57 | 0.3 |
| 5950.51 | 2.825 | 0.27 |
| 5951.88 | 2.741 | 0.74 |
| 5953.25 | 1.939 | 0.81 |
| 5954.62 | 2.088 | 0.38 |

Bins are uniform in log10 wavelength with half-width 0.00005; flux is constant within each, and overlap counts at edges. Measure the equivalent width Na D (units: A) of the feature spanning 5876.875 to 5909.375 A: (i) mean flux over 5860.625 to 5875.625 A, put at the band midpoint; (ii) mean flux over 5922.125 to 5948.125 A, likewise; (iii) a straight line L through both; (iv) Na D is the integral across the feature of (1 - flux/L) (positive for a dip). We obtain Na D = 1.1 A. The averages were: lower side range 2.33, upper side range 2.26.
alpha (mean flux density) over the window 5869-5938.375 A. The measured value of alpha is 2.27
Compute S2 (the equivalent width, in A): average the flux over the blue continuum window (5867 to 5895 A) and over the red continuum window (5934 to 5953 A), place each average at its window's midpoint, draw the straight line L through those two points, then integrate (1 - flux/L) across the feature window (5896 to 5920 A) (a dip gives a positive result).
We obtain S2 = 1.06 A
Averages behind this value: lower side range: 2.32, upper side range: 2.44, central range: 2.27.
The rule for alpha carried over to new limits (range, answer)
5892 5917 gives 2.24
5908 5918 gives 2.39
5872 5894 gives 2.31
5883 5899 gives 2.24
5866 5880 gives 2.43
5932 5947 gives 2.38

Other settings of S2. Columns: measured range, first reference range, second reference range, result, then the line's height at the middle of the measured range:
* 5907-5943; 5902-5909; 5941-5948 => -1.0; 2.24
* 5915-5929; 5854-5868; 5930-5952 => 1.0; 2.36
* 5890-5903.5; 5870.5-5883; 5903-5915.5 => 1.1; 2.35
